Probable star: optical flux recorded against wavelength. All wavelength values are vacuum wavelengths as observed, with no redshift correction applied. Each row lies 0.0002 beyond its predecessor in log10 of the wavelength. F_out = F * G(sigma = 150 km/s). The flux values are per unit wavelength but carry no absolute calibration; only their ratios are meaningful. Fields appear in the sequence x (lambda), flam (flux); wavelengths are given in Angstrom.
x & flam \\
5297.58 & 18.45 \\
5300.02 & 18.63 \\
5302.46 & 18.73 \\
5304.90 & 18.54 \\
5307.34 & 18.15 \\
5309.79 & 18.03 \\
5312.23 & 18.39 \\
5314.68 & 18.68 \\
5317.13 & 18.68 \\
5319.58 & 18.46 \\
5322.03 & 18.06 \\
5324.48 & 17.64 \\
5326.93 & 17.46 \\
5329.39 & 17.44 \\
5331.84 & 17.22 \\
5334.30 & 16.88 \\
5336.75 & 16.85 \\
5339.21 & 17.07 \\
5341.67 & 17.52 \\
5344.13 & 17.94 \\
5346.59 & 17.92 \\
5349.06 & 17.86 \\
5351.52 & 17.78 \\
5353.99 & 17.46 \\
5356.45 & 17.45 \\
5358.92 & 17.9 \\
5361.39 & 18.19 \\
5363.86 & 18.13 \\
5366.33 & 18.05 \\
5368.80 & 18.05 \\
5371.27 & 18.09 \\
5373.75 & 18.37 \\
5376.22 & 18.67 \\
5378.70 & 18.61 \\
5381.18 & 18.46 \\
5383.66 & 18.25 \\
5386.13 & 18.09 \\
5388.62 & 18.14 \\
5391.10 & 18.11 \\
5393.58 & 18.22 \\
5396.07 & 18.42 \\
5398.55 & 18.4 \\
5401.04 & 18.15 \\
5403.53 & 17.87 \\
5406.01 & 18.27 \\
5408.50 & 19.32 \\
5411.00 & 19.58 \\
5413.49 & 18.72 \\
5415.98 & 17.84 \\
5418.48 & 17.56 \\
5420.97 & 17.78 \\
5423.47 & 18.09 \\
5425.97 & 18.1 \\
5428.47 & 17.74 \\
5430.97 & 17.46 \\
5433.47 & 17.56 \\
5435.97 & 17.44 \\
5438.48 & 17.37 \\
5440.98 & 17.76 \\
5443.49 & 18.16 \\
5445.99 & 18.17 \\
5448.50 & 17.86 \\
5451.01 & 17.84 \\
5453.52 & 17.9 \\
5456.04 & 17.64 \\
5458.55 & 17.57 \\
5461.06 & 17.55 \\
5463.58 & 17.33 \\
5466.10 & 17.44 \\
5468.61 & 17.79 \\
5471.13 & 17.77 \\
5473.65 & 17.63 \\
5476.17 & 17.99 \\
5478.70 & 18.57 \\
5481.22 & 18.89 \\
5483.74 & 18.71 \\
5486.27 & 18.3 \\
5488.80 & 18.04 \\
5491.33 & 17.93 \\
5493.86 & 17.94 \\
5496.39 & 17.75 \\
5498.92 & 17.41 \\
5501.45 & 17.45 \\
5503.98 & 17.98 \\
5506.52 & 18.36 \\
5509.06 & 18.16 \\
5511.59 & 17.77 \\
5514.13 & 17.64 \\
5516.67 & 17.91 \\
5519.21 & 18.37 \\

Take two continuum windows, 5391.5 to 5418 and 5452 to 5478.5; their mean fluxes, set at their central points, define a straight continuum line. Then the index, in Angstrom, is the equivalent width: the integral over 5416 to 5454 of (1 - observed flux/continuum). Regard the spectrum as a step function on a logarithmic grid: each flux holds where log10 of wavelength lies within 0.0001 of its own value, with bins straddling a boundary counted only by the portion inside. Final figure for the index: 0.6 Angstrom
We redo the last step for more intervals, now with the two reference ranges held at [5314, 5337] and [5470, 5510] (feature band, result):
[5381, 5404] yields -0.4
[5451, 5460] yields 0.1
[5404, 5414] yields -0.6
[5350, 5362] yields 0.0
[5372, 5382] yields -0.4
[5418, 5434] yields 0.1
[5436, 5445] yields 0.1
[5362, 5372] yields -0.1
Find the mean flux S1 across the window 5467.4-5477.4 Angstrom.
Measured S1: 17.8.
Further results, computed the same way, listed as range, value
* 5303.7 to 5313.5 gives 18.3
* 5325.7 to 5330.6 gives 17.4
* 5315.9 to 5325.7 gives 18.2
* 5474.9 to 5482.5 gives 18.5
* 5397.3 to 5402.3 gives 18.3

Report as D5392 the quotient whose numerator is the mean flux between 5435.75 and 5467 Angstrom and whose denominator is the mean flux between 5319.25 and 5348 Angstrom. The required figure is 1.01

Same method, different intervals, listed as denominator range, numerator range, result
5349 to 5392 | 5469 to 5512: 1.00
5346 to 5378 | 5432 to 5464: 0.98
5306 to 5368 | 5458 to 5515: 1.01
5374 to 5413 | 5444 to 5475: 0.96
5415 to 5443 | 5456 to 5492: 1.01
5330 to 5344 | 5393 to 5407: 1.06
